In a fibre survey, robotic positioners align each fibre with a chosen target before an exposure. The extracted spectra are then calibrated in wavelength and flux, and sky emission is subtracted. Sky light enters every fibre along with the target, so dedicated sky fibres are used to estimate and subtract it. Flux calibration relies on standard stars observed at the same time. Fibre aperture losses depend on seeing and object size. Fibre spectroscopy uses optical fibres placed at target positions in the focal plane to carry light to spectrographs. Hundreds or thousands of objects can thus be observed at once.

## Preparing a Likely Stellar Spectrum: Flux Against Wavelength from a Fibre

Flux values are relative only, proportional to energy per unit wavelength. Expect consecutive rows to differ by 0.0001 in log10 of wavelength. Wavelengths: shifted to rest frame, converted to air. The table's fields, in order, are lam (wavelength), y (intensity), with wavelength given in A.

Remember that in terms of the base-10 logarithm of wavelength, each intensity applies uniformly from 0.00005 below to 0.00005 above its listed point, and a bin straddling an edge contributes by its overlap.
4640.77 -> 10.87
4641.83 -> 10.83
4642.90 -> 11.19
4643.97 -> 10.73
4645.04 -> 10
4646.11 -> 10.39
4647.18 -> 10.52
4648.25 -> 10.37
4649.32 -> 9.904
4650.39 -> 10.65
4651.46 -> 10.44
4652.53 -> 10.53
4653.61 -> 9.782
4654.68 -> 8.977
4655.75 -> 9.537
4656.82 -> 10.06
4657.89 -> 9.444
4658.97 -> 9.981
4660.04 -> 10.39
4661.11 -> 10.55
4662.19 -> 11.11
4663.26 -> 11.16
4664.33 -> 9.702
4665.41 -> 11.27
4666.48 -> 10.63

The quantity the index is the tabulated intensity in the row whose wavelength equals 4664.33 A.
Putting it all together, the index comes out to 9.702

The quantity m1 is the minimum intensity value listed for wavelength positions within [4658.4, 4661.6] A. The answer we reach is 9.981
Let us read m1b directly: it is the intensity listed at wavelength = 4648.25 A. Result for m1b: 10.37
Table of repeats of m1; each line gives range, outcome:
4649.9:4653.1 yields 10.44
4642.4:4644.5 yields 10.73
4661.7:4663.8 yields 11.11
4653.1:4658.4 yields 8.977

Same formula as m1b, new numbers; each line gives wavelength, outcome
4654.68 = 8.977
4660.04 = 10.39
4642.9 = 11.19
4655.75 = 9.537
